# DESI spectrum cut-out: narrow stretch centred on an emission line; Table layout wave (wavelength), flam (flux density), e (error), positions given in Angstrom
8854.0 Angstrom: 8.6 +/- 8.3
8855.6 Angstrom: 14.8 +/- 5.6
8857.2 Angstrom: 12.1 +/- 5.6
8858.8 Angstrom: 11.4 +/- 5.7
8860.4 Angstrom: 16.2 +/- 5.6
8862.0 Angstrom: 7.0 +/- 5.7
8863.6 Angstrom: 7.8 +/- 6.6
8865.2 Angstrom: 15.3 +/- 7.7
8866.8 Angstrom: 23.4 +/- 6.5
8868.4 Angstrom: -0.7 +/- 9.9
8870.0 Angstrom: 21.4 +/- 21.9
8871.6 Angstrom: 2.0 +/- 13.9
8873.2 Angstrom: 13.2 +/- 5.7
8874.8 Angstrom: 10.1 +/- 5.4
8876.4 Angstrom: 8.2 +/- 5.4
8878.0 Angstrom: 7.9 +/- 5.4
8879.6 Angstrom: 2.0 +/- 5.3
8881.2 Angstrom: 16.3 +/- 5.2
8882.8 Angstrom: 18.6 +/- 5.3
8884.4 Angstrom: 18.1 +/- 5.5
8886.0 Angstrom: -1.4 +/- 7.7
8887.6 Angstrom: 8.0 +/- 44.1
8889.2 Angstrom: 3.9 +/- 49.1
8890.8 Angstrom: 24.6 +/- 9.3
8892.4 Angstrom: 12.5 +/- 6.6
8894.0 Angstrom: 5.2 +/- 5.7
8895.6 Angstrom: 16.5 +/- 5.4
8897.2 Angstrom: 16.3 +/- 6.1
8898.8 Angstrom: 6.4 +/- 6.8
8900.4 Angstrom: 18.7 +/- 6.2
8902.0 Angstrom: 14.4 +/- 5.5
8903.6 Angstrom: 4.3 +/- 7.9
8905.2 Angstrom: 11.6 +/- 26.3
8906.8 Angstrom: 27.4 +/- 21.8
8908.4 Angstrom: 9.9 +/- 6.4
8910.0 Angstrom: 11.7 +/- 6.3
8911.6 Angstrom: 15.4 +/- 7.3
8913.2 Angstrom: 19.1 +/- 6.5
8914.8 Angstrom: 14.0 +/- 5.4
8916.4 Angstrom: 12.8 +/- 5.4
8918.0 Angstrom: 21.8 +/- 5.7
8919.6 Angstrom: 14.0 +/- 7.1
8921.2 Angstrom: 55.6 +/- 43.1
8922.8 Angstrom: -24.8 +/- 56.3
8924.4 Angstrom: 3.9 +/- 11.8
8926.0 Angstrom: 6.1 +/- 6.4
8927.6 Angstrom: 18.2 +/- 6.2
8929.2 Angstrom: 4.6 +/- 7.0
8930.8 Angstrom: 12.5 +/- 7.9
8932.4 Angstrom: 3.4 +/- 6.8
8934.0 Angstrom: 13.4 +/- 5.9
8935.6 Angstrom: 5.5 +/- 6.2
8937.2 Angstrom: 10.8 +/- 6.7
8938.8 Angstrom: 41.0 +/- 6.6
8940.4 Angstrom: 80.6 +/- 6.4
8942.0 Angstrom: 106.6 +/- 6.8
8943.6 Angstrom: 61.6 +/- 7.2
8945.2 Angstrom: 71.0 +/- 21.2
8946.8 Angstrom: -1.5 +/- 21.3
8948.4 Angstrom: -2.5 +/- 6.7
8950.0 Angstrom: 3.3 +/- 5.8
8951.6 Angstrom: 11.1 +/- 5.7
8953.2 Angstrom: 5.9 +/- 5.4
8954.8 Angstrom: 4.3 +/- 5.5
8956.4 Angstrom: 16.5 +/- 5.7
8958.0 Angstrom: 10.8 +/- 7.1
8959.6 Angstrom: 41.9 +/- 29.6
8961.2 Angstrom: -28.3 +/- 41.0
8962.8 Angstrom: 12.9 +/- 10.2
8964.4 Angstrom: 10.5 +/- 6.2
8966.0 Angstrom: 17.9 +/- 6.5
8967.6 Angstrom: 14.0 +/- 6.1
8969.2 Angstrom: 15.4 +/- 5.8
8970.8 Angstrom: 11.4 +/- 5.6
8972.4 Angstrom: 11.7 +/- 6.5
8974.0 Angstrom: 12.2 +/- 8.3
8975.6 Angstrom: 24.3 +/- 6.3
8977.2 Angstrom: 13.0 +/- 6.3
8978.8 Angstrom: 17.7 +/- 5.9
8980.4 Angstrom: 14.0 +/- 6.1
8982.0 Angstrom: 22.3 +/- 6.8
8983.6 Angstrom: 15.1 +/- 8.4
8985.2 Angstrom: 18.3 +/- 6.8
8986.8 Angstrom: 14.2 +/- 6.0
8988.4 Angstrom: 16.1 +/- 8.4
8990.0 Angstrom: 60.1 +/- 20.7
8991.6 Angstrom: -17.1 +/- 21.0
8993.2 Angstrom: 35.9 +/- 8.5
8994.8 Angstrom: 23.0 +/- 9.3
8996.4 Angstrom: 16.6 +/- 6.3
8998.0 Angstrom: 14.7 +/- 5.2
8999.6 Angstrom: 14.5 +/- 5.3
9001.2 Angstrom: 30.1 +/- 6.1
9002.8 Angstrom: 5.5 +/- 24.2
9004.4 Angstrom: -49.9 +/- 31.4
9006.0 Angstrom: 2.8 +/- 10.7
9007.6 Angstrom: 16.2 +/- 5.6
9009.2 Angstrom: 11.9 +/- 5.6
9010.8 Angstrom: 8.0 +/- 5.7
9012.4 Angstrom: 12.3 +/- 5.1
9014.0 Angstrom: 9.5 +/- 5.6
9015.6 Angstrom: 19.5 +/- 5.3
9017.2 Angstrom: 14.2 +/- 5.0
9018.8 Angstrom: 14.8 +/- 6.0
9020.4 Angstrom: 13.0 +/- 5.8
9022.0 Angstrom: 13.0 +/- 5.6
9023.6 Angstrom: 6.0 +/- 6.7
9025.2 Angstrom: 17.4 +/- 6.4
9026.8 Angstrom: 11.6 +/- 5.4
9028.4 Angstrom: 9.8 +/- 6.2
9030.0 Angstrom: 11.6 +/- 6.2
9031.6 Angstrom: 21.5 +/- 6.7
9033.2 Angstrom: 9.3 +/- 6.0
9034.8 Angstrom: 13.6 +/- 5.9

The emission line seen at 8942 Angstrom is H-gamma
